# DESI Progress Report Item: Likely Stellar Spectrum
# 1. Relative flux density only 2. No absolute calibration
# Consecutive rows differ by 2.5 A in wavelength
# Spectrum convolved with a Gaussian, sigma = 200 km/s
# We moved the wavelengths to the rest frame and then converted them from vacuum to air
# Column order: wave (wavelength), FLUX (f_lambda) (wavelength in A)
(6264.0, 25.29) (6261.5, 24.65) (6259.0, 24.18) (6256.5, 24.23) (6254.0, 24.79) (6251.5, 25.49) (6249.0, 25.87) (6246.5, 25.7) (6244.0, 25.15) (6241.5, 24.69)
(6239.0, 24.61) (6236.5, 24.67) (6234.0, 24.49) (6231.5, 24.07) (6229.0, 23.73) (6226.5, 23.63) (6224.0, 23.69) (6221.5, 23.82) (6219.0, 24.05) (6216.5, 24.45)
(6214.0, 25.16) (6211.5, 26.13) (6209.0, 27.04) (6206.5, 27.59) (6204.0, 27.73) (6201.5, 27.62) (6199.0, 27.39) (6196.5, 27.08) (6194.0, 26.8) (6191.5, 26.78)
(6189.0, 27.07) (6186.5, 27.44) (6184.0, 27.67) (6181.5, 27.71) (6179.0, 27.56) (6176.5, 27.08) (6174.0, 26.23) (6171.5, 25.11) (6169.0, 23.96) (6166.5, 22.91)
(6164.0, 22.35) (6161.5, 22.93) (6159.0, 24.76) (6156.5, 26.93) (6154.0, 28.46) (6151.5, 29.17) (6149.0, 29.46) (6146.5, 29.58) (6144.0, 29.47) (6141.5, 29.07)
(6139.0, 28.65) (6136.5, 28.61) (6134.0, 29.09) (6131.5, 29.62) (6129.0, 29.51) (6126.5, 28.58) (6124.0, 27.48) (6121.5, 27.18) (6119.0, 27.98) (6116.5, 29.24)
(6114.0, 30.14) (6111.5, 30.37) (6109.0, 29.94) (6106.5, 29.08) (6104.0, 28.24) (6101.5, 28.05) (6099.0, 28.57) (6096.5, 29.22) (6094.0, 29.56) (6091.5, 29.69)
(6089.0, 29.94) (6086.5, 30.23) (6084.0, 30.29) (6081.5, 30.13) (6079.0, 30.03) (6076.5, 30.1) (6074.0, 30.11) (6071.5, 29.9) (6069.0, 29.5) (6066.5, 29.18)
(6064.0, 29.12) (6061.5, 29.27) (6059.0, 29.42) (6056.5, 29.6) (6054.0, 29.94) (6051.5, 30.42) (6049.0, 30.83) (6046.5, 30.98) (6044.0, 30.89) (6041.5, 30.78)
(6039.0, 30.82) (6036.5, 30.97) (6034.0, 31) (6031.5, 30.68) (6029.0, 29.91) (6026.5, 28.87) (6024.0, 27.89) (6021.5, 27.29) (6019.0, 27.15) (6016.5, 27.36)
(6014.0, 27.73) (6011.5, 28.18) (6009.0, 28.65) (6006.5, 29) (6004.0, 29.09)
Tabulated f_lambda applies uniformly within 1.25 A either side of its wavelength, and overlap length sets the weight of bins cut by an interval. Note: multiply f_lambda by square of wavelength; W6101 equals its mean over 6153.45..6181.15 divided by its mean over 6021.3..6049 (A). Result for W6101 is 0.88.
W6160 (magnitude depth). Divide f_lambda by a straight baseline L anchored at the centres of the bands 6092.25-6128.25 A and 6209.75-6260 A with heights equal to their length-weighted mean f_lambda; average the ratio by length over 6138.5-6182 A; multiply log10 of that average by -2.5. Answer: 0.02 mag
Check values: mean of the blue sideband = 28.9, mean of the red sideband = 24.7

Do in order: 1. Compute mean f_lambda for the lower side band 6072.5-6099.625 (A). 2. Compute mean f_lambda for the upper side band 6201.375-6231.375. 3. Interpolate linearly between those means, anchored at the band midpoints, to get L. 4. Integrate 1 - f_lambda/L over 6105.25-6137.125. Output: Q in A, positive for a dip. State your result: -0.4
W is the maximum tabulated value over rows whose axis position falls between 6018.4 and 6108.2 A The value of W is 31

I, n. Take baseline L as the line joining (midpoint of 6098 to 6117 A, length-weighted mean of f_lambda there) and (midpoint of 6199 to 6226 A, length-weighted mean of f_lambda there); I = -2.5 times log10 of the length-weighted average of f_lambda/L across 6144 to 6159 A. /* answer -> -0.03 mag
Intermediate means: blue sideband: 29.2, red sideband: 25.7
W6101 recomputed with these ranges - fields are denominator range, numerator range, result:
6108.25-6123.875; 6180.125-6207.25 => 0.97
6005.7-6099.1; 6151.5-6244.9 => 0.91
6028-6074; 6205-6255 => 0.88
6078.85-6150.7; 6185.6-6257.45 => 0.91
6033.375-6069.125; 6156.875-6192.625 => 0.89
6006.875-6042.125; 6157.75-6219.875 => 0.95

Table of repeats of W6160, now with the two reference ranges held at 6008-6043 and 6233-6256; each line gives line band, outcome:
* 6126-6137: -0.078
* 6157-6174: 0.107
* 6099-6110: -0.044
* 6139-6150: -0.093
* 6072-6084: -0.074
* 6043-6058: -0.065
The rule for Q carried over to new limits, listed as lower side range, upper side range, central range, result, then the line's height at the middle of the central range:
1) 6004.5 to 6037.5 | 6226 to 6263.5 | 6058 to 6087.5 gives -2.0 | 27.9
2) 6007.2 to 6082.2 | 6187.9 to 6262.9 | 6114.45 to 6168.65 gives -0.6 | 27.3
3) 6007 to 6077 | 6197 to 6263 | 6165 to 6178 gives 0.7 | 26.5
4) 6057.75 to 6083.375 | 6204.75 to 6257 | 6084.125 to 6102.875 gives -0.2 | 29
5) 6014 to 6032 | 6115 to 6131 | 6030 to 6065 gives -2.5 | 28.3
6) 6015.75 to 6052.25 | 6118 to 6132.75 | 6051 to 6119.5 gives -1.3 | 29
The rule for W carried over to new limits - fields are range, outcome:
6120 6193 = 29.62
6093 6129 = 30.37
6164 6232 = 27.73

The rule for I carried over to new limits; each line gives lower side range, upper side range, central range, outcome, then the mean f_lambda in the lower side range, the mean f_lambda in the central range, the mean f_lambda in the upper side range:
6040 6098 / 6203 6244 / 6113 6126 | -0.002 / 30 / 28.4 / 25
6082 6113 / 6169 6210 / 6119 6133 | 0.010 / 29.5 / 28.4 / 27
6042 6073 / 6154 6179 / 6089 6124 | -0.048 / 29.9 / 29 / 25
